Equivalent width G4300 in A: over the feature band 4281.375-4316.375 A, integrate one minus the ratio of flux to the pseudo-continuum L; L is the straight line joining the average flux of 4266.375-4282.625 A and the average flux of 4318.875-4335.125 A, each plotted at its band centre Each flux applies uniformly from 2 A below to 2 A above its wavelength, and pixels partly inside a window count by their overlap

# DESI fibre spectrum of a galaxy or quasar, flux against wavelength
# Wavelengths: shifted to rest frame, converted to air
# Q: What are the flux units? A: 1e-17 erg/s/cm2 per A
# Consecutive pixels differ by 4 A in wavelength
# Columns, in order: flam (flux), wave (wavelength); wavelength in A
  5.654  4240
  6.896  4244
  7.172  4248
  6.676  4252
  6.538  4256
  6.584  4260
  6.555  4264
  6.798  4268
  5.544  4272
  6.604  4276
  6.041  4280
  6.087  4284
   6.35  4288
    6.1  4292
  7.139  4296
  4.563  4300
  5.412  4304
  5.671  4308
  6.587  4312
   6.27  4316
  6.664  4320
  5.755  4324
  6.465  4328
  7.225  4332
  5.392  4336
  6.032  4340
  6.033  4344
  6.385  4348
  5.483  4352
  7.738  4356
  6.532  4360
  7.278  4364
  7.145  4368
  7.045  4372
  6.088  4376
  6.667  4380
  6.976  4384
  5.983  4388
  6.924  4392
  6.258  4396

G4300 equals 1.8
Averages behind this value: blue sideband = 6.23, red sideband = 6.44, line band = 6.01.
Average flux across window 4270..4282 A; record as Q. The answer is 6.06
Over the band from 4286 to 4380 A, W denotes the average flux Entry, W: 6.33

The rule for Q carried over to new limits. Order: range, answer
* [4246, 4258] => 6.8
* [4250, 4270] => 6.63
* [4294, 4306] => 5.7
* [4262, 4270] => 6.68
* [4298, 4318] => 5.7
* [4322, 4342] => 6.17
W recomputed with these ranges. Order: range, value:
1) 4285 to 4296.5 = 6.41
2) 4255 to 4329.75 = 6.19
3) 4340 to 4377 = 6.62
